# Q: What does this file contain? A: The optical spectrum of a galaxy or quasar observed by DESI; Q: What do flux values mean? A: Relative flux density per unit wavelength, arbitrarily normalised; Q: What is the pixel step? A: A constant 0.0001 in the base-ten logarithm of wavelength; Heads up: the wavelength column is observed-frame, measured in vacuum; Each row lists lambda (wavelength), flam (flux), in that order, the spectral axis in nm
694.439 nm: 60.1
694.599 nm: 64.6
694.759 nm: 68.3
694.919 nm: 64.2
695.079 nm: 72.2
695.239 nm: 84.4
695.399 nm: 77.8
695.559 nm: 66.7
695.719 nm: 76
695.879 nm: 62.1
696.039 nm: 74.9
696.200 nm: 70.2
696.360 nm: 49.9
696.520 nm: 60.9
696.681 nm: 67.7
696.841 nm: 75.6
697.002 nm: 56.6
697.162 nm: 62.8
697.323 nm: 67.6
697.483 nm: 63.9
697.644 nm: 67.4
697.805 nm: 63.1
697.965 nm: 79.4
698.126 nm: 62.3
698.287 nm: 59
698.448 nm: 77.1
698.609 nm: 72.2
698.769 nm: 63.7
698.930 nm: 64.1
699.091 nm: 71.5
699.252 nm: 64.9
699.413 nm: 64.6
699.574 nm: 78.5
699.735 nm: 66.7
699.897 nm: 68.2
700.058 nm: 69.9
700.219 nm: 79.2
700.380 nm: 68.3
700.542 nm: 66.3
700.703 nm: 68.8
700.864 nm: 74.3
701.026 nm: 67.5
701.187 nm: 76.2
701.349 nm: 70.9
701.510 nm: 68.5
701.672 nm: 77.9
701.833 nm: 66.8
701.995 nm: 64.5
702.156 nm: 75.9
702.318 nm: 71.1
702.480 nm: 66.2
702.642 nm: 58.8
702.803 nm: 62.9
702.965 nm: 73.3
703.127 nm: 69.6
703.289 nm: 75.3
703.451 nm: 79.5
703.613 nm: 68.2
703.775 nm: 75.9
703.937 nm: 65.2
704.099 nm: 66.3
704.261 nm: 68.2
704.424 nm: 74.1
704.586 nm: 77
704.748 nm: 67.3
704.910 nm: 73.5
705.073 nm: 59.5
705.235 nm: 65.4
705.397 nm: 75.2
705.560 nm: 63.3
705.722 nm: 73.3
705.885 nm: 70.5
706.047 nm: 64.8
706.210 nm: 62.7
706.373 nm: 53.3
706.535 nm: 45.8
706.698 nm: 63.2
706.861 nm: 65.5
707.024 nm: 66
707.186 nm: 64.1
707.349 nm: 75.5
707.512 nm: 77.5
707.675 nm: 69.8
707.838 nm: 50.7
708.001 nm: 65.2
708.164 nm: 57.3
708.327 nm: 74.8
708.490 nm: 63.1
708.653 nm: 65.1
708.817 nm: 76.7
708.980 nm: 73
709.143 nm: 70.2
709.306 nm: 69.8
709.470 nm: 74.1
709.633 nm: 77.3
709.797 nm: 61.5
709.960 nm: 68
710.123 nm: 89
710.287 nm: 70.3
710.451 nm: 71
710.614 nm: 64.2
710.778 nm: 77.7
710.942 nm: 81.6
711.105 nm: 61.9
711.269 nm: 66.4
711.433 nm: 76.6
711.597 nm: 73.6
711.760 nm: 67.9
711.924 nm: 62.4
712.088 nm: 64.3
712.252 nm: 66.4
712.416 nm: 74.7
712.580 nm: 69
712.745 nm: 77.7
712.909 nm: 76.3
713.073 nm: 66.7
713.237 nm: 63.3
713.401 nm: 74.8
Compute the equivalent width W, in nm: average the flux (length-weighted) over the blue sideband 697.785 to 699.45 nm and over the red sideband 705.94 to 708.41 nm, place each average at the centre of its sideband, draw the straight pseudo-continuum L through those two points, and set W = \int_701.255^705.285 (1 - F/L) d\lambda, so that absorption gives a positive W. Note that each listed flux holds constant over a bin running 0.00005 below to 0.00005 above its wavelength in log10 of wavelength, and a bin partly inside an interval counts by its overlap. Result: -0.25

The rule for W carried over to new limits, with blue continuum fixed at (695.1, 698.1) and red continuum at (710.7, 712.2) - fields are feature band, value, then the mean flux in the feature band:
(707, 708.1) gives 0.044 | 66.9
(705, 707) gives 0.167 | 63.6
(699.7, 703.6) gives -0.081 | 70.3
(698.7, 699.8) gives 0.012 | 67.8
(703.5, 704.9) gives -0.029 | 70.7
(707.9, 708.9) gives 0.044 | 66.7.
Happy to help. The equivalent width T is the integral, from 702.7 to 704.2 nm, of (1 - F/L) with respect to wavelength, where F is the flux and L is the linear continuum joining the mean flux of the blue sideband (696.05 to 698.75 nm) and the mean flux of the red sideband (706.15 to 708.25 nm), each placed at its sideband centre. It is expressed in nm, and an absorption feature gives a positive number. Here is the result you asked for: -0.15 nm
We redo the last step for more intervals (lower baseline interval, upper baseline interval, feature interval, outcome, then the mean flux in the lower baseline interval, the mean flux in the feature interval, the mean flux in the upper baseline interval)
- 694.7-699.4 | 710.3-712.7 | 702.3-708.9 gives 0.168 nm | 67.8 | 67.3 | 70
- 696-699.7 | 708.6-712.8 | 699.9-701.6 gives -0.079 nm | 66.8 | 70.9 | 71.2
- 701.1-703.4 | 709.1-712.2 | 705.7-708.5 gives 0.240 nm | 70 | 64.5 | 70.9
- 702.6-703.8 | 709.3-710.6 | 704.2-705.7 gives 0.034 nm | 70.6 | 69.4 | 72.3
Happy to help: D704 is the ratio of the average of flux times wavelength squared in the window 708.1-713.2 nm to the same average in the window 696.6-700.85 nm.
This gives 1.07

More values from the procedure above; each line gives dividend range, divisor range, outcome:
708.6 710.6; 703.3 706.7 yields 1.08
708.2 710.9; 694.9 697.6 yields 1.09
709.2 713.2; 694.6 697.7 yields 1.09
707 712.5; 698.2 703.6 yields 1.02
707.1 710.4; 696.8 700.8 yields 1.05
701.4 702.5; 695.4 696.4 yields 1.05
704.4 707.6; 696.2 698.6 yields 1.04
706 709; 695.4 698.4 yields 1.01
